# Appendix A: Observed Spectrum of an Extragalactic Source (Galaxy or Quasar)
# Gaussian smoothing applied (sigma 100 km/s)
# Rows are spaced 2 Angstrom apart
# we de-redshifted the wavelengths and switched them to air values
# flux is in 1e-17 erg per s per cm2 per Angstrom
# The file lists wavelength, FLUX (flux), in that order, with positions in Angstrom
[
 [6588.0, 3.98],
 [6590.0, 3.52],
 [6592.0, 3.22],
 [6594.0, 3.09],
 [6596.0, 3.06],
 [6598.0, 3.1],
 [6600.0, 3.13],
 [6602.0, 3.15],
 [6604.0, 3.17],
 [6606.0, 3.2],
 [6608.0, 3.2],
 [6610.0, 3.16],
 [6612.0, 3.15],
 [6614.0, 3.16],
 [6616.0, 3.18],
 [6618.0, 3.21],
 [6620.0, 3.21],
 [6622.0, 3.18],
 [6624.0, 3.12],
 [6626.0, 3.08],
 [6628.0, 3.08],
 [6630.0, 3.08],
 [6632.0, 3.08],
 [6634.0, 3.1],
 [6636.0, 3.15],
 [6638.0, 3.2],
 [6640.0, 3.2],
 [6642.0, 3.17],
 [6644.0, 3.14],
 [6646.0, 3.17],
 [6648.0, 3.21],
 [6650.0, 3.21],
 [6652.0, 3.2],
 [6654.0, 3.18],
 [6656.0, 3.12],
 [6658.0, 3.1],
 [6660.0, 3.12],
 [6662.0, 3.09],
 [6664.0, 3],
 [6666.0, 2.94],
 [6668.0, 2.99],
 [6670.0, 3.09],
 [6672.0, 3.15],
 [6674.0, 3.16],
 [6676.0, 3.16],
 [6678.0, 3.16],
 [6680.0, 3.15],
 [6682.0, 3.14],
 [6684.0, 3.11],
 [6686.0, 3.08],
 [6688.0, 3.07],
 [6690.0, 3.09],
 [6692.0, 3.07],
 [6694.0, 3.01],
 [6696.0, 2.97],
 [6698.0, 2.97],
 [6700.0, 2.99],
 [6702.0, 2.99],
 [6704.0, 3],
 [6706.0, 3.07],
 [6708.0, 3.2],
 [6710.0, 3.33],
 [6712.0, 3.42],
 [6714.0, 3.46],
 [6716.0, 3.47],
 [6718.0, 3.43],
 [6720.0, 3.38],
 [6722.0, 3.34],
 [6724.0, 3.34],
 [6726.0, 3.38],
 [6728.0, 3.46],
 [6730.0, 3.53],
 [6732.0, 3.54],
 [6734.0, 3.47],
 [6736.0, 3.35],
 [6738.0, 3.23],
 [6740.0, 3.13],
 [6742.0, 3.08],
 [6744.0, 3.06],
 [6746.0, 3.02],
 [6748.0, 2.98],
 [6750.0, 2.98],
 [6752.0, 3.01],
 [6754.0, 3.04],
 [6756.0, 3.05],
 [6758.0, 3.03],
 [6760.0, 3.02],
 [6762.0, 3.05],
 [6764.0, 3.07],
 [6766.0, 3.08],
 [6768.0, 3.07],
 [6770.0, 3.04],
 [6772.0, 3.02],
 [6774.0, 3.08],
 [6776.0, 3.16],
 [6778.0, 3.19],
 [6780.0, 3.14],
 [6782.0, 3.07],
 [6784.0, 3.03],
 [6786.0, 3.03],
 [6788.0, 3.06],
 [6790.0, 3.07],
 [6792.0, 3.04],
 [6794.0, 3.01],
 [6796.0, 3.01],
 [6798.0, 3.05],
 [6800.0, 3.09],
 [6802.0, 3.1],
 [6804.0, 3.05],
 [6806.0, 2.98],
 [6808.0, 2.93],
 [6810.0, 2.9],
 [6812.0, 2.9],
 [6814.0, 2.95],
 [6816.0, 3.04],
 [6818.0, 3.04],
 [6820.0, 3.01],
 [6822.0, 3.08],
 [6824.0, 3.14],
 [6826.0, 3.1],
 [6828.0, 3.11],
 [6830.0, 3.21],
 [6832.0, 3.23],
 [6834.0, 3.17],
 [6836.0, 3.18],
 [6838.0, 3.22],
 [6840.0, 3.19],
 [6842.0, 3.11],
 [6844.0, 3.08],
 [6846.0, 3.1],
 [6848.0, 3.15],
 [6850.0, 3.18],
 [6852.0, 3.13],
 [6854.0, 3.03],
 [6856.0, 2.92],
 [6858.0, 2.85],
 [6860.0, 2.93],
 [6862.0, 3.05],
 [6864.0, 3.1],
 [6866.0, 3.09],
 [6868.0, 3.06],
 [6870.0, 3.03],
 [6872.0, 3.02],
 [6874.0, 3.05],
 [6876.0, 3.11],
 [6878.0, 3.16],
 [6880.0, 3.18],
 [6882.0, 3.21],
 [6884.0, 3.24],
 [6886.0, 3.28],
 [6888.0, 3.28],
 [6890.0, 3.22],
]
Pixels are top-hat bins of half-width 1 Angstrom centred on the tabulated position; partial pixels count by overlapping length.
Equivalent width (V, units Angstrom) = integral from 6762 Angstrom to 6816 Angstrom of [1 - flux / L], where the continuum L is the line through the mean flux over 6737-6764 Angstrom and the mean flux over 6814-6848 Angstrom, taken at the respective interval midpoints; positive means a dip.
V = 0.7 Angstrom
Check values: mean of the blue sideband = 3.05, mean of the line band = 3.04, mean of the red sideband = 3.12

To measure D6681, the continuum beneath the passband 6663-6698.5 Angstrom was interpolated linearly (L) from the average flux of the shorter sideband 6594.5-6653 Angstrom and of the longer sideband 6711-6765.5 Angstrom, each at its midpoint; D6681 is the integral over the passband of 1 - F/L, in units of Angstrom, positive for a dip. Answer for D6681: 1.32 Angstrom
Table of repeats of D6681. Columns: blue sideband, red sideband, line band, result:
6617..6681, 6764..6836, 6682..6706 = 0.6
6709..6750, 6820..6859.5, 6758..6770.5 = 0.7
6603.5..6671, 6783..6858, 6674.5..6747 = -2.4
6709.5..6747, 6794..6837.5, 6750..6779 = 1.4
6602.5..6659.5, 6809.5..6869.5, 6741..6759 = 0.5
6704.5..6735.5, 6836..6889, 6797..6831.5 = 1.7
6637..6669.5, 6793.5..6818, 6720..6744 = -2.2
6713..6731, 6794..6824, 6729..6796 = 2.5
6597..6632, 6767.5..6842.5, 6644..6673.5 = 0.2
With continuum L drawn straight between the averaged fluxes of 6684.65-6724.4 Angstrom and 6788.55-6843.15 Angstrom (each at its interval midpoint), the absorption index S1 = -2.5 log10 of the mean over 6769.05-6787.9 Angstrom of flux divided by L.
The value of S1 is 0.01 mag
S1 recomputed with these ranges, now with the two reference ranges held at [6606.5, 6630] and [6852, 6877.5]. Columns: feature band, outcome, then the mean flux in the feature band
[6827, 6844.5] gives -0.04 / 3.17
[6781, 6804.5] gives 0.00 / 3.05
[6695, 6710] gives 0.02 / 3.05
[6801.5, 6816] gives 0.03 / 2.97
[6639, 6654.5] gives -0.02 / 3.19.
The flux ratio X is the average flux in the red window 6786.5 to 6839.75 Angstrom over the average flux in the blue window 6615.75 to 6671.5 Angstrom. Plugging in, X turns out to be 0.98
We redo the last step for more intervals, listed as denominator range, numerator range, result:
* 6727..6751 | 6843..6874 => 0.94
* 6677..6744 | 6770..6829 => 0.95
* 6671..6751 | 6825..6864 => 0.97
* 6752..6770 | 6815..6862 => 1.02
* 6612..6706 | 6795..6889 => 0.99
